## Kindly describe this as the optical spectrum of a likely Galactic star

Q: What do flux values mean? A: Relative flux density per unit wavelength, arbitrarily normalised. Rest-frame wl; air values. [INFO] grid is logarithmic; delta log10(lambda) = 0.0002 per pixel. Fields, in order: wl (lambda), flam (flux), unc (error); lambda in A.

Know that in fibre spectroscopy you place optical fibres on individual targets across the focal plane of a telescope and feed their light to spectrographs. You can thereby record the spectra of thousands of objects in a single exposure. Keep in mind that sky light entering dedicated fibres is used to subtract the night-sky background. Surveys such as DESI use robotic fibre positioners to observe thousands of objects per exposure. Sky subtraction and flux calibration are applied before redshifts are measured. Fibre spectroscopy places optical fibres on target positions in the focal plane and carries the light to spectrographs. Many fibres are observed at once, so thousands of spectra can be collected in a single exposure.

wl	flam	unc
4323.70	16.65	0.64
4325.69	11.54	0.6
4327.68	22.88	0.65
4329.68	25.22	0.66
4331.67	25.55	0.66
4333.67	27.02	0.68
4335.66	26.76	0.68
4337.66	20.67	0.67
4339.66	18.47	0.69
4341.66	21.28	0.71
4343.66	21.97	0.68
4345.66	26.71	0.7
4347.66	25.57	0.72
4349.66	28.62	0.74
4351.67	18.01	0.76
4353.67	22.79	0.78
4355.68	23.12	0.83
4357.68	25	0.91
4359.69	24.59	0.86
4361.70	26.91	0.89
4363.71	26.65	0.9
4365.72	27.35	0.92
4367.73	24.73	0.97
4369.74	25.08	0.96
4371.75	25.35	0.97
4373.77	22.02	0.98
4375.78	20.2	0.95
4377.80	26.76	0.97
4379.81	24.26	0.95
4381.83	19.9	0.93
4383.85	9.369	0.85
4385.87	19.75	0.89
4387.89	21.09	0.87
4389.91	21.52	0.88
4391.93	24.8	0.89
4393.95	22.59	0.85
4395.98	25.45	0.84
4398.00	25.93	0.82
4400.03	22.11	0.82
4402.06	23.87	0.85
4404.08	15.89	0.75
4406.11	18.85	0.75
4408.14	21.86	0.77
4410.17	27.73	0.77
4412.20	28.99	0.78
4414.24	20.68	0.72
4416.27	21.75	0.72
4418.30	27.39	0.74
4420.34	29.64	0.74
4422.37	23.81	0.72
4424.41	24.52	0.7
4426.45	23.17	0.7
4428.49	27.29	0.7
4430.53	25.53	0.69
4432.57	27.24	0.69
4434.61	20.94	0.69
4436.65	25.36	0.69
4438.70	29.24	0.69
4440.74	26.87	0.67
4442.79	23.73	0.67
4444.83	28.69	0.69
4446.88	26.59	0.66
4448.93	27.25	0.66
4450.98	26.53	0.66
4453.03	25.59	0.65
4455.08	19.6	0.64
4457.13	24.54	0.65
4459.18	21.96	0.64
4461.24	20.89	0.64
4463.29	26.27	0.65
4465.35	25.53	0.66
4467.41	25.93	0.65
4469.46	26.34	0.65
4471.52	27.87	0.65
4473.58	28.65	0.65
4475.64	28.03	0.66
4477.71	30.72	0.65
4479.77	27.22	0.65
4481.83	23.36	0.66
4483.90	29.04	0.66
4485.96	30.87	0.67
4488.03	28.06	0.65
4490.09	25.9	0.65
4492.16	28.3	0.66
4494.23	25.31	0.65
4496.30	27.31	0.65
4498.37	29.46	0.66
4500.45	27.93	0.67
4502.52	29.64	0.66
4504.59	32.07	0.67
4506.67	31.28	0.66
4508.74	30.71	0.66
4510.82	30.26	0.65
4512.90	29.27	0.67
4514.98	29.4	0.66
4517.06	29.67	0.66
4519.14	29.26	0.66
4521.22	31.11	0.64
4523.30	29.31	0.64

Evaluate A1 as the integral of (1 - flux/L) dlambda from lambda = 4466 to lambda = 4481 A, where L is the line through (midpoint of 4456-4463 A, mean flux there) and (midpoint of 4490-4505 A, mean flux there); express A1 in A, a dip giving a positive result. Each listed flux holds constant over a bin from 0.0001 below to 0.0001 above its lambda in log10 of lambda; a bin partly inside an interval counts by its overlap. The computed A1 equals -1.7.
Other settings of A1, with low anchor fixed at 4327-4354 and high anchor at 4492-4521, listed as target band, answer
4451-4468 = 2.4 A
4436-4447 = 0.1 A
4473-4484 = 0.3 A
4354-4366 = -0.5 A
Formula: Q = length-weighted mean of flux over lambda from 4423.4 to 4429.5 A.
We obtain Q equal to 25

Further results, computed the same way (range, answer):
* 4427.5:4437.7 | 25.3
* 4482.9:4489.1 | 29.3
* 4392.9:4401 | 24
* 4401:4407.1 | 19.6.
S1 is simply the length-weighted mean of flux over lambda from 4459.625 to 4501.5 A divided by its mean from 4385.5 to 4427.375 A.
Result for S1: 1.15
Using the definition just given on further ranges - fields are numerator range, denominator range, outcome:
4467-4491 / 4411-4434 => 1.09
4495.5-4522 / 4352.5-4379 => 1.21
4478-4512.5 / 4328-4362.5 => 1.19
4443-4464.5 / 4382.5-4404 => 1.16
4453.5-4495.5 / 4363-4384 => 1.12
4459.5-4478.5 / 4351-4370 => 1.08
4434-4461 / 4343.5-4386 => 1.07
